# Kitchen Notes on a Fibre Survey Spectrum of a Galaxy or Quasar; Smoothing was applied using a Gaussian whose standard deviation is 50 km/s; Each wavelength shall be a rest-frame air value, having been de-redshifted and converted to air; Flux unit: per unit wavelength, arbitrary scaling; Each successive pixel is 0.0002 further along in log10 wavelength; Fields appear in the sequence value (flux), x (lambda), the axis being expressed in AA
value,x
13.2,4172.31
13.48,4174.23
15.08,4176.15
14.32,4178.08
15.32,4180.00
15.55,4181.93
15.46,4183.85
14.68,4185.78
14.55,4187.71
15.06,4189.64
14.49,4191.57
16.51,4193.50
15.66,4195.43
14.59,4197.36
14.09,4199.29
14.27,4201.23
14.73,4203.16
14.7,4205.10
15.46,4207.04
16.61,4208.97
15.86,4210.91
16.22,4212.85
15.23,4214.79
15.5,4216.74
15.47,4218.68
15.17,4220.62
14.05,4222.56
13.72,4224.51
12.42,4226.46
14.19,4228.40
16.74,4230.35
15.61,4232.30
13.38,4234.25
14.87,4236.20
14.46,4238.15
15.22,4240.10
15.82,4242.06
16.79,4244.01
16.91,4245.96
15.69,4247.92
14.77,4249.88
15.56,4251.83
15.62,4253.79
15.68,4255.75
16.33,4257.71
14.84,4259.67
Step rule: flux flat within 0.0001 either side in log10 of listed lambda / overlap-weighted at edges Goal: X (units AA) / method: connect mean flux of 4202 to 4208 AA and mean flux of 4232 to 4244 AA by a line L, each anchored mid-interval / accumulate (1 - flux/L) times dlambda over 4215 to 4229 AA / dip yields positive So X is 0.5 AA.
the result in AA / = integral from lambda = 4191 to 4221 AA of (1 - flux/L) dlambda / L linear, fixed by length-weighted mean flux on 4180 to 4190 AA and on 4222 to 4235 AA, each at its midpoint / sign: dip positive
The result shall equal -1.2 AA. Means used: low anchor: 15.1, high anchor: 14.3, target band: 15.3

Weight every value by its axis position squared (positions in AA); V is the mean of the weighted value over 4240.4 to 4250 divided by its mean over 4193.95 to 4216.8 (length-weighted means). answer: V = 1.07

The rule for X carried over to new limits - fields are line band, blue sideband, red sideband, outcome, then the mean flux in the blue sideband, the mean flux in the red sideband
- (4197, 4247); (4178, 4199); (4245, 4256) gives 1.1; 15.1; 15.7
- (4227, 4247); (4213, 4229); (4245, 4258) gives -0.2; 14.6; 15.8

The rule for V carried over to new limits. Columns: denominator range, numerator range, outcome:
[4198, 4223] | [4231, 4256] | 1.03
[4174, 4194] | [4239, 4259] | 1.09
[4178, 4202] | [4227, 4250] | 1.05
